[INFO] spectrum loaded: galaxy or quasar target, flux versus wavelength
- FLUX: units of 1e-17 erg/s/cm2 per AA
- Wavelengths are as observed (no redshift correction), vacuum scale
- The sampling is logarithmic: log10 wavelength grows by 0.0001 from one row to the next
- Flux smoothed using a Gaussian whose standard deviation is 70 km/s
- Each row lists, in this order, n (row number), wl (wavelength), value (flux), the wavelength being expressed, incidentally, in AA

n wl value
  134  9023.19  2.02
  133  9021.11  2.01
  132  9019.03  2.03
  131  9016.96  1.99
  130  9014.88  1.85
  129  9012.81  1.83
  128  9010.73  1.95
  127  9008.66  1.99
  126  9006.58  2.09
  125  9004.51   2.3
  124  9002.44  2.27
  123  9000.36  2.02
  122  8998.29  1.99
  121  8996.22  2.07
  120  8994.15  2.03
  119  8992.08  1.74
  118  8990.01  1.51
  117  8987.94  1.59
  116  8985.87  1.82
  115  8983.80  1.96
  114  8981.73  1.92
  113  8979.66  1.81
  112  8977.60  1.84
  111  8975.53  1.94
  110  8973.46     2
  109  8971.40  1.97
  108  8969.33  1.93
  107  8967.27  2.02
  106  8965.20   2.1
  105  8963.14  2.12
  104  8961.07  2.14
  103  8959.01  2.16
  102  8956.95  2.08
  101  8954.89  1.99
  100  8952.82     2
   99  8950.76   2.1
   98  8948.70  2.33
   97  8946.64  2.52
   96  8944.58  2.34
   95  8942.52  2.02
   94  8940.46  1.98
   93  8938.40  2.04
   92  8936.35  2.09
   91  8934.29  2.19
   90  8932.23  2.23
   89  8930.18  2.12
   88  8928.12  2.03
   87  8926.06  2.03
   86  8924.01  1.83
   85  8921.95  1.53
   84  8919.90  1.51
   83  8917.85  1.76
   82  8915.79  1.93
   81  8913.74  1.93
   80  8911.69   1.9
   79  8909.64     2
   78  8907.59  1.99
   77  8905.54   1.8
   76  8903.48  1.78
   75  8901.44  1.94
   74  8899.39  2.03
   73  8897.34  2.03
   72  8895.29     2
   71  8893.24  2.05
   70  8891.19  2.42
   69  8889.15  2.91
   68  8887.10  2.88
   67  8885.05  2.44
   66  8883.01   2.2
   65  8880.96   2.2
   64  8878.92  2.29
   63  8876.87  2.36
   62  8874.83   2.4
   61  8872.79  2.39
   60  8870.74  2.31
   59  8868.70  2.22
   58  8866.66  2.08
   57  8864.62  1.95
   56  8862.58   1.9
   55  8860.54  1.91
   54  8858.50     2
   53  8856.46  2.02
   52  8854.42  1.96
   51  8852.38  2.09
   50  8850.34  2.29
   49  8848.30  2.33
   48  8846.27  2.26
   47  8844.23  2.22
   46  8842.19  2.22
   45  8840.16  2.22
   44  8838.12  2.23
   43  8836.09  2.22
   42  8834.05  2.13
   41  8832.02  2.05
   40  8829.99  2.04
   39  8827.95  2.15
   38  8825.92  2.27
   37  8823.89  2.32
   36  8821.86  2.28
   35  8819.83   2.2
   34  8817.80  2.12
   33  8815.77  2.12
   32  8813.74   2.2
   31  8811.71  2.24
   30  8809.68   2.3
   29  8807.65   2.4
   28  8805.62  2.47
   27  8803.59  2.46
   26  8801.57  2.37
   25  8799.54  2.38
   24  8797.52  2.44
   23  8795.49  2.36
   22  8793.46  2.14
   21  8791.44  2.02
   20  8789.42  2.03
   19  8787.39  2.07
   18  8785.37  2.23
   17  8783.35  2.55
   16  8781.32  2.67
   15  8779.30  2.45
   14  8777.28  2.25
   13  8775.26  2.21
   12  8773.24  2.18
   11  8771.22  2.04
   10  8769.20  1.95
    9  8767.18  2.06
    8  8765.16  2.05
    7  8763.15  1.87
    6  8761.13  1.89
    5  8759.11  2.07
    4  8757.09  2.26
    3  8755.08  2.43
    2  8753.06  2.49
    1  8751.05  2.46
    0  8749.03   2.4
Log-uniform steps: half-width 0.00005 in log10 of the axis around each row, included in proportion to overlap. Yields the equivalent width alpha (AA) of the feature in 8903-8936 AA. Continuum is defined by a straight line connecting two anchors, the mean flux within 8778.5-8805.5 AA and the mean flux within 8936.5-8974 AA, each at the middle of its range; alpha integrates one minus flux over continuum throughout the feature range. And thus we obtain 3.61 AA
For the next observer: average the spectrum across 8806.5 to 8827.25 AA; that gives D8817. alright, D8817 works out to 2.25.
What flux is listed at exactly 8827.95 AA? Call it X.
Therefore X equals 2.15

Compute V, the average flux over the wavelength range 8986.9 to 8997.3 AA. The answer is 1.79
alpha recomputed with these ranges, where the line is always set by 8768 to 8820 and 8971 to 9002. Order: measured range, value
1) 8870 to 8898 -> -3.56 AA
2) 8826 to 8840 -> 0.23 AA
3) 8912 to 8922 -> 1.28 AA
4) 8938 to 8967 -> -2.72 AA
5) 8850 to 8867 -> 1.02 AA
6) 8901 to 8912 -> 0.77 AA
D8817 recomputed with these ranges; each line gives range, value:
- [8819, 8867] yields 2.14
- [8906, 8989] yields 1.99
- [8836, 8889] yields 2.23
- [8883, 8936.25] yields 2.05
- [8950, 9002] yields 1.96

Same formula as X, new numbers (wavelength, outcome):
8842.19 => 2.22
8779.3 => 2.45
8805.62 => 2.47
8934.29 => 2.19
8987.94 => 1.59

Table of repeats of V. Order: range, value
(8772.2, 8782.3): 2.35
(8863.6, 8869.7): 2.08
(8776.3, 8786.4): 2.43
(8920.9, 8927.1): 1.8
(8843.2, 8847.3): 2.24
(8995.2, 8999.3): 2.03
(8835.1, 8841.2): 2.23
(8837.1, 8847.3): 2.23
